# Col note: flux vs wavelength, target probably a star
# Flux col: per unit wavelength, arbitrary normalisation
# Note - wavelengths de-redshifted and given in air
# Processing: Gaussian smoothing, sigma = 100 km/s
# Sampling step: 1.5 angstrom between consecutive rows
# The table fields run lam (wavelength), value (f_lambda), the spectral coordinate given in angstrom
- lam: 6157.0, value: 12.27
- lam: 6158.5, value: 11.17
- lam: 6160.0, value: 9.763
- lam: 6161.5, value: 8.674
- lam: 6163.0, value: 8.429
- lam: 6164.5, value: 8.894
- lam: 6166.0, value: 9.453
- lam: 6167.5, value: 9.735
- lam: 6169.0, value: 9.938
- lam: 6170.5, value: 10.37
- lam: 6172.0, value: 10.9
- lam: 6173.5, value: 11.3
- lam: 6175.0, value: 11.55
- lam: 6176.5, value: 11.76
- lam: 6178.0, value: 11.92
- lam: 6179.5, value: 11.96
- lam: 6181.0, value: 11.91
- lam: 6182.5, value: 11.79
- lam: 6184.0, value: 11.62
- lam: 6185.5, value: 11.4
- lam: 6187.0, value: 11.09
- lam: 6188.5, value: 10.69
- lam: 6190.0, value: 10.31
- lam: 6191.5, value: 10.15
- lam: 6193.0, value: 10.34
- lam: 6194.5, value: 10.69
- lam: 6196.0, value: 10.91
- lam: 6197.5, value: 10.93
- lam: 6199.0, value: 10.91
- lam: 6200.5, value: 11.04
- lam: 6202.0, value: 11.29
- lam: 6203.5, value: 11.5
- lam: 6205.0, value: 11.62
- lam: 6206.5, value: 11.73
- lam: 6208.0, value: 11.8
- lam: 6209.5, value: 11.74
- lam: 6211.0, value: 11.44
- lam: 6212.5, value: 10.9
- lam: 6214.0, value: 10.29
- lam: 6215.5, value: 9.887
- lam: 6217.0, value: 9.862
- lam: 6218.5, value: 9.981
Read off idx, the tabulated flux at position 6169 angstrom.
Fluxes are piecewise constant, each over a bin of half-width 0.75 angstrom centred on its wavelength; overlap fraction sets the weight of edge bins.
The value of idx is 9.938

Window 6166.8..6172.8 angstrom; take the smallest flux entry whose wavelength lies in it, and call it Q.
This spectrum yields 9.735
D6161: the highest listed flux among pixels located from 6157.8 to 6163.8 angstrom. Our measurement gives 11.17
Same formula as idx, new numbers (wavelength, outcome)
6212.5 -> 10.9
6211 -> 11.44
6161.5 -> 8.674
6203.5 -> 11.5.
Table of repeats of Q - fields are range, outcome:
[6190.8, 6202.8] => 10.15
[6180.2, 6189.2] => 10.69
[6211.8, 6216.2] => 9.887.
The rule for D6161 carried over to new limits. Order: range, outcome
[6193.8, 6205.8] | 11.62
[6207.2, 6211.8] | 11.8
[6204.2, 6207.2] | 11.73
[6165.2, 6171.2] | 10.37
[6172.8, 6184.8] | 11.96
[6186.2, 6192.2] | 11.09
